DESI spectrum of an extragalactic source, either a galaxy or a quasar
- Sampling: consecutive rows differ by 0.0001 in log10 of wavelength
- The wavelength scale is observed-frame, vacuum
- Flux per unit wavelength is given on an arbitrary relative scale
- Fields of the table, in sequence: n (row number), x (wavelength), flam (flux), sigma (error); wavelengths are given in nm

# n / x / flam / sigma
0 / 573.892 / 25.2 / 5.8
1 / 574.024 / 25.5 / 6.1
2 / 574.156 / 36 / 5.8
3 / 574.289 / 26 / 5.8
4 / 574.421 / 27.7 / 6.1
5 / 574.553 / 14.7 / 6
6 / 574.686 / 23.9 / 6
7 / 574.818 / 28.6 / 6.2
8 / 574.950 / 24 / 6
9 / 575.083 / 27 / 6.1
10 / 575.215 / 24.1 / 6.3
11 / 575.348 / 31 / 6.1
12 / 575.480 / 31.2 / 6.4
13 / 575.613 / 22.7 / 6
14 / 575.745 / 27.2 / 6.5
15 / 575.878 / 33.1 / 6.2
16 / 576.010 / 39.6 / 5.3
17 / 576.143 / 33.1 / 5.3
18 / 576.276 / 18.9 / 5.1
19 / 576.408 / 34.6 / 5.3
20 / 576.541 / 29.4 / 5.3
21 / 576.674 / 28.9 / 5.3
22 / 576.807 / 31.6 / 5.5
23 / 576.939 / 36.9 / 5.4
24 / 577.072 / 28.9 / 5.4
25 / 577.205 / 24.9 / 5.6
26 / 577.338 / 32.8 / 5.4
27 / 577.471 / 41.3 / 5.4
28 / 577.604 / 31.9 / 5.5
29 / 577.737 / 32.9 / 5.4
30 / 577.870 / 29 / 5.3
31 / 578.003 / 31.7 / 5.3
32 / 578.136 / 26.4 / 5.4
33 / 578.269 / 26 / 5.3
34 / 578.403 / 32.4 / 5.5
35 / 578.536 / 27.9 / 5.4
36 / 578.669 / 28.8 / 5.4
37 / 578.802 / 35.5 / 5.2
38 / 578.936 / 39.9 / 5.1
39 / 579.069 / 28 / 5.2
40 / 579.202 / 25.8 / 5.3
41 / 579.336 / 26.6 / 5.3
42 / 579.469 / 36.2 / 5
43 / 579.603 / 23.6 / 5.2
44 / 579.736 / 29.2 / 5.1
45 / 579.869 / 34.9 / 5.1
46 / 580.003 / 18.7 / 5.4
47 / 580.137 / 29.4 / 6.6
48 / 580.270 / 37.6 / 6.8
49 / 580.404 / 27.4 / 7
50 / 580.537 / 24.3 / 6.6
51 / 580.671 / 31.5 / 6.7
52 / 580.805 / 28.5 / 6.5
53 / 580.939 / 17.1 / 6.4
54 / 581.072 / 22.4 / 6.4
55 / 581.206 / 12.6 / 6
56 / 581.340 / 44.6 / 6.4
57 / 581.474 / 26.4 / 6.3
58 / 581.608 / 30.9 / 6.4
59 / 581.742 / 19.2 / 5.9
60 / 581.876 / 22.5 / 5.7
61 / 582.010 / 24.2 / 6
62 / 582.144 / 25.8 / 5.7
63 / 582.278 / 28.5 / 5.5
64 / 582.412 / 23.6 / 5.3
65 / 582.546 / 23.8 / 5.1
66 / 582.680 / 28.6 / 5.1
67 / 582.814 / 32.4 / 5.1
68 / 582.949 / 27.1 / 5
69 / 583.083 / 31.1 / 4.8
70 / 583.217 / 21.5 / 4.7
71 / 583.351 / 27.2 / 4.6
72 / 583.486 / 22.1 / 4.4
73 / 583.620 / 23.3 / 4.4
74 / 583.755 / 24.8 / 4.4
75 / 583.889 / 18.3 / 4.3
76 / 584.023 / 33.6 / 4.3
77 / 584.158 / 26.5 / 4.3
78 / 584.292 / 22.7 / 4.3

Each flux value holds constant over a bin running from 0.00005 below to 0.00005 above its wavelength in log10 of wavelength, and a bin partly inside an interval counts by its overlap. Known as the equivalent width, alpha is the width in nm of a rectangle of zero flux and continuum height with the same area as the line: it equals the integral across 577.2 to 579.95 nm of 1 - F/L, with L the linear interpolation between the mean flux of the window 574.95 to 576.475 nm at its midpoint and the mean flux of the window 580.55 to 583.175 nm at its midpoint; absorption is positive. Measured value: -0.301 nm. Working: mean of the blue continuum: 29.1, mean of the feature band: 30.8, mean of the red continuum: 26.3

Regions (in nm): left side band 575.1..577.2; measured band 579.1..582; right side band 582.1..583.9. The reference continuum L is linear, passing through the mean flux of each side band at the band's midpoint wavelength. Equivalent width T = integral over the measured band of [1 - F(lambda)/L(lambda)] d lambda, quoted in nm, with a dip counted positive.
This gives 0.02 nm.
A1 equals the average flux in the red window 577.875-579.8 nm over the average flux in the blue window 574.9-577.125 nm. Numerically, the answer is 1.0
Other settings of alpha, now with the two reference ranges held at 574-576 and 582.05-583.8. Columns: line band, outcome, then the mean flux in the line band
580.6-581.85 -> 0.03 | 25.8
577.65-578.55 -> -0.09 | 29.6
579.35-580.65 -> -0.12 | 29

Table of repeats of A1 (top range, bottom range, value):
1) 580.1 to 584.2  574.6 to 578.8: 0.89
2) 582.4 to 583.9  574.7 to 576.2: 0.88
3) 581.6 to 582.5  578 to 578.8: 0.84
